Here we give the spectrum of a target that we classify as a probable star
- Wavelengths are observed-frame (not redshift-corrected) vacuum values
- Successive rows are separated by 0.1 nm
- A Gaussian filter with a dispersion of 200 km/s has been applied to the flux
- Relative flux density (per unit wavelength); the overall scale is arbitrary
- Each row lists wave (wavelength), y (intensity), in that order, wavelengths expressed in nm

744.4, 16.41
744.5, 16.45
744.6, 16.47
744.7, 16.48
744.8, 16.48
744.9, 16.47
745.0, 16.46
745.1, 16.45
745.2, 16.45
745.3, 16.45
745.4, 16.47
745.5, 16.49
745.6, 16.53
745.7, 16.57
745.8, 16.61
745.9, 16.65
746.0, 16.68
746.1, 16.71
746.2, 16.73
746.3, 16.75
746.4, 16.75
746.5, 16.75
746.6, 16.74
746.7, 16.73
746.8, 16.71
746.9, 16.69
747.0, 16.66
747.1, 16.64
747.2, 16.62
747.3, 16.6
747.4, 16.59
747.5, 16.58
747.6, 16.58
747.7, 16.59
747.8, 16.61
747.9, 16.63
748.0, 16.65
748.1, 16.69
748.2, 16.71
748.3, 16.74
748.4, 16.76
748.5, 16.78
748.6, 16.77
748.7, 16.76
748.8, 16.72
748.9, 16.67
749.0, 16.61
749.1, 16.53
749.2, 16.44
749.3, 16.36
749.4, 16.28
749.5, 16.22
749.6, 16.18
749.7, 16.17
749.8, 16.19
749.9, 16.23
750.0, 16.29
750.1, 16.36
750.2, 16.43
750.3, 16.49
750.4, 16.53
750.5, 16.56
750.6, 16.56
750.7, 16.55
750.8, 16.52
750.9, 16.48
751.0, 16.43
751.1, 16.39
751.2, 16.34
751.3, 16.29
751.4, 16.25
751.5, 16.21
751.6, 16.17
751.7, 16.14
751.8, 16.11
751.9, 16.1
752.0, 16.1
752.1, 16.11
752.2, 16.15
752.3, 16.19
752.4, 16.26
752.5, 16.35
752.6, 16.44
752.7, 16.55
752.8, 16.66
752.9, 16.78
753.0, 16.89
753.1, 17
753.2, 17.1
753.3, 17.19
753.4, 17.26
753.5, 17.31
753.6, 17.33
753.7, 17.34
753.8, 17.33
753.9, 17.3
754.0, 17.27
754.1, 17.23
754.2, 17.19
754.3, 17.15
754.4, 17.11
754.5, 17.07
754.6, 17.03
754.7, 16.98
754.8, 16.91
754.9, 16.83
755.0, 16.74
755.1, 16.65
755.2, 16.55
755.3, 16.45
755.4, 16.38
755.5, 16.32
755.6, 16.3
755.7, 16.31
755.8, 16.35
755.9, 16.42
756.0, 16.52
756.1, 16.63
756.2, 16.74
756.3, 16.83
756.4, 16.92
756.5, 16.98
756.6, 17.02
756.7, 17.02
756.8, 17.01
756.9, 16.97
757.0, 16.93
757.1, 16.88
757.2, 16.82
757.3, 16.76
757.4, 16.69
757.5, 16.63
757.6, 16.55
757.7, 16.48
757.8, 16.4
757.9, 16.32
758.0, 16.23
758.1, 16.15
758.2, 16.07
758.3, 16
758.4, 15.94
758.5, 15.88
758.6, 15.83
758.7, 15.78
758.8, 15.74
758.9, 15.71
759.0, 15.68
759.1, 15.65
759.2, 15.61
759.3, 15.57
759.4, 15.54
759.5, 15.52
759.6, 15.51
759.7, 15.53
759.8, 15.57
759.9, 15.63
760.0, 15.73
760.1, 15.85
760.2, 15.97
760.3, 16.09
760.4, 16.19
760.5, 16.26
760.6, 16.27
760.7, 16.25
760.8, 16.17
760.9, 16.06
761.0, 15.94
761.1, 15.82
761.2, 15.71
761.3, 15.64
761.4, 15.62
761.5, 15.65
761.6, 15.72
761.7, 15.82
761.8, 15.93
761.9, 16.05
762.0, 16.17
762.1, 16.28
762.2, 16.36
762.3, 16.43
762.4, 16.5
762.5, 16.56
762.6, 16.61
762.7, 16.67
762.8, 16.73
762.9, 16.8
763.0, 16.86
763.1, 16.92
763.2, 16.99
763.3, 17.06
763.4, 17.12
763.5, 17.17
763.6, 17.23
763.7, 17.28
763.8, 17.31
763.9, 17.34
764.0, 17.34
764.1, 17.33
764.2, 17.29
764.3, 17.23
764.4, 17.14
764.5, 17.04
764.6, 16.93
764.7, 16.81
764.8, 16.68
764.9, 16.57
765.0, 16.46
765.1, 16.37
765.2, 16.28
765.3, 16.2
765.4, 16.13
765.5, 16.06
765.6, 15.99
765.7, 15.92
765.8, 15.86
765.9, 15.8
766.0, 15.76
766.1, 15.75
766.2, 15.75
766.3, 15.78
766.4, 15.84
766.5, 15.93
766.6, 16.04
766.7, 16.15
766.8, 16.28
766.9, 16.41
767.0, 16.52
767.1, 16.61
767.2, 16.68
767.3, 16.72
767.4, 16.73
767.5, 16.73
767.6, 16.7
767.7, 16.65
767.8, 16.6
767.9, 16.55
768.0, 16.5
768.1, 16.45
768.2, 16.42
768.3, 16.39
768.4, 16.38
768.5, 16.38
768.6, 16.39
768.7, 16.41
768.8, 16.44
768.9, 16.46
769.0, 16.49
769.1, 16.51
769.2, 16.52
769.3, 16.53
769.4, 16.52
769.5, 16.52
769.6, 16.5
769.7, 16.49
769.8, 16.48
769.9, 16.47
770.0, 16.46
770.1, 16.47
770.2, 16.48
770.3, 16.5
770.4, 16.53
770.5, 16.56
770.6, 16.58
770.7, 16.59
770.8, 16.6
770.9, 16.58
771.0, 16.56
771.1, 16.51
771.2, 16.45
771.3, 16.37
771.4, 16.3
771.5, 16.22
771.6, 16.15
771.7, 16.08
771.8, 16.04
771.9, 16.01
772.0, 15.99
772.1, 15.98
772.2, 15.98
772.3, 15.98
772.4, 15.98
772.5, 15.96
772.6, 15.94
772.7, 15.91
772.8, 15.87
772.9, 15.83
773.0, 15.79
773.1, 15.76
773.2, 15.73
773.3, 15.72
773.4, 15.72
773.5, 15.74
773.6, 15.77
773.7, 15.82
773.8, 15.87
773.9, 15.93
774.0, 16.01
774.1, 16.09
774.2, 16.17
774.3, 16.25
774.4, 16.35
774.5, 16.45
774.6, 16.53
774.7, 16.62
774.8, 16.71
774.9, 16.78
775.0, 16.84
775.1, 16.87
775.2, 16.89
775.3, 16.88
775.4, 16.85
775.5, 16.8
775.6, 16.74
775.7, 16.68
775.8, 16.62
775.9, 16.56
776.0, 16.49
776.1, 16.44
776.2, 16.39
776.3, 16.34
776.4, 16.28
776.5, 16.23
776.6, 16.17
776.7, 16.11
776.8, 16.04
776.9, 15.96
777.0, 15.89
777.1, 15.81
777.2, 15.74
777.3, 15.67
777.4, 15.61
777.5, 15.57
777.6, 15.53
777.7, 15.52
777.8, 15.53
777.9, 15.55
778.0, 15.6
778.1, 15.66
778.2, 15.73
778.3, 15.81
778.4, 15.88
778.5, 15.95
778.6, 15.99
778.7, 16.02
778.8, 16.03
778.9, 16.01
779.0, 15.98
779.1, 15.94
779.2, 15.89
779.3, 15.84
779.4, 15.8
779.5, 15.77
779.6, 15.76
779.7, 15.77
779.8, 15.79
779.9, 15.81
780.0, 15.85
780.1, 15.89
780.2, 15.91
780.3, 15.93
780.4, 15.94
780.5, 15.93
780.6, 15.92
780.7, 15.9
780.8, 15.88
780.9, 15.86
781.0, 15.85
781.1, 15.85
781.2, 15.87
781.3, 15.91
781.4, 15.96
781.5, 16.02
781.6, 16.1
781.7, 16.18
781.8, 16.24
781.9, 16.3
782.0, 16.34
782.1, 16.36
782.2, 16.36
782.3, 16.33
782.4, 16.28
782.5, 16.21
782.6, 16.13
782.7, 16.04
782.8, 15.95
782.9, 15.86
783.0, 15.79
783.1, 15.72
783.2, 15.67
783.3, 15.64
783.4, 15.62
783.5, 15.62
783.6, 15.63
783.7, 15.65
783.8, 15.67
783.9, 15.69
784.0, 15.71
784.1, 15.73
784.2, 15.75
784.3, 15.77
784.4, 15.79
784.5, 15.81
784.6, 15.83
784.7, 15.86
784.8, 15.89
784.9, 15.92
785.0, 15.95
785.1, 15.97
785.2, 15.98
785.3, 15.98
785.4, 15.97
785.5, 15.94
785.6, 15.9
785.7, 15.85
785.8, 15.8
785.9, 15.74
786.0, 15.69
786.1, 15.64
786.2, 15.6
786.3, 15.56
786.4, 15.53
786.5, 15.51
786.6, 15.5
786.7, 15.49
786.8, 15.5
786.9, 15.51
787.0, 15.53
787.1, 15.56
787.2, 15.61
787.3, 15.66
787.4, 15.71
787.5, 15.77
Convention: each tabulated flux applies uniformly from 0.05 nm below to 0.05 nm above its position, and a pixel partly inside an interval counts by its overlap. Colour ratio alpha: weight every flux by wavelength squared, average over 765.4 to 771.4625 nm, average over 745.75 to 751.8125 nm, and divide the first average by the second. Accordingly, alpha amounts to 1.0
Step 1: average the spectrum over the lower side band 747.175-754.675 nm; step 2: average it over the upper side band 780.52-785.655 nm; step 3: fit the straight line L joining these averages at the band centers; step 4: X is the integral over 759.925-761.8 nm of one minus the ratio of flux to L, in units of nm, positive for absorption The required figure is 0.05 nm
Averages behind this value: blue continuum 16.6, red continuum 15.9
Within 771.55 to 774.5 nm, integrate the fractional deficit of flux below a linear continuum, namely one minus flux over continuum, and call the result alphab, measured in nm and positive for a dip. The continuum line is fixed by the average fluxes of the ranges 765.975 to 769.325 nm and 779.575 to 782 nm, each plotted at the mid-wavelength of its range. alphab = 0.044 nm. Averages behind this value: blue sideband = 16.4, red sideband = 15.9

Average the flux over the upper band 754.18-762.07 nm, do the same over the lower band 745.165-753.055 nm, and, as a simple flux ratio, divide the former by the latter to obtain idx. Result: 0.99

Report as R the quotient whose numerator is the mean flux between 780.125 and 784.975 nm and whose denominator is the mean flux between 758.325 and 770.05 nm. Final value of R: 1.0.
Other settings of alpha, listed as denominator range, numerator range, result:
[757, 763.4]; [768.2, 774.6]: 1.04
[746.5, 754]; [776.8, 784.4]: 1.04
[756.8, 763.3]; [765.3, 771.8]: 1.04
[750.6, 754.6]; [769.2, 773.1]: 1.02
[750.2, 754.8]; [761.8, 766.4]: 1.02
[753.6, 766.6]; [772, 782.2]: 1.02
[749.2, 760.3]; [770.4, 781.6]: 1.03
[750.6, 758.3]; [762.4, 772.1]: 1.03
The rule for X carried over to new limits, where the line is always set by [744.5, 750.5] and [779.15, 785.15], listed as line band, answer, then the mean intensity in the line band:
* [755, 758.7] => -0.031 nm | 16.5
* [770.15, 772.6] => -0.027 nm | 16.3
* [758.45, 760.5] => 0.074 nm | 15.7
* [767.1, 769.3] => -0.049 nm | 16.5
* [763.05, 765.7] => -0.098 nm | 16.8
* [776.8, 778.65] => 0.030 nm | 15.7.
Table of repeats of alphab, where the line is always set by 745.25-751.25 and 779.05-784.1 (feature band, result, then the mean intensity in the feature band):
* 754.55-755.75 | -0.014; 16.6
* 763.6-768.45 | -0.085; 16.5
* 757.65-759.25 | 0.039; 16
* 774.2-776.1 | -0.071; 16.6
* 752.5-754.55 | -0.075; 17.1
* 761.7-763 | -0.010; 16.4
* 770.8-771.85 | -0.015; 16.3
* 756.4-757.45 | -0.033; 16.9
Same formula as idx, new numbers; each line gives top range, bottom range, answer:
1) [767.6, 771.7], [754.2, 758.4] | 0.99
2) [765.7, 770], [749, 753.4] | 1.00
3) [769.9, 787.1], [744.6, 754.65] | 0.96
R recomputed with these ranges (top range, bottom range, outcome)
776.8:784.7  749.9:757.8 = 0.95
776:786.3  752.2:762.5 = 0.97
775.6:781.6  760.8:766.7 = 0.97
